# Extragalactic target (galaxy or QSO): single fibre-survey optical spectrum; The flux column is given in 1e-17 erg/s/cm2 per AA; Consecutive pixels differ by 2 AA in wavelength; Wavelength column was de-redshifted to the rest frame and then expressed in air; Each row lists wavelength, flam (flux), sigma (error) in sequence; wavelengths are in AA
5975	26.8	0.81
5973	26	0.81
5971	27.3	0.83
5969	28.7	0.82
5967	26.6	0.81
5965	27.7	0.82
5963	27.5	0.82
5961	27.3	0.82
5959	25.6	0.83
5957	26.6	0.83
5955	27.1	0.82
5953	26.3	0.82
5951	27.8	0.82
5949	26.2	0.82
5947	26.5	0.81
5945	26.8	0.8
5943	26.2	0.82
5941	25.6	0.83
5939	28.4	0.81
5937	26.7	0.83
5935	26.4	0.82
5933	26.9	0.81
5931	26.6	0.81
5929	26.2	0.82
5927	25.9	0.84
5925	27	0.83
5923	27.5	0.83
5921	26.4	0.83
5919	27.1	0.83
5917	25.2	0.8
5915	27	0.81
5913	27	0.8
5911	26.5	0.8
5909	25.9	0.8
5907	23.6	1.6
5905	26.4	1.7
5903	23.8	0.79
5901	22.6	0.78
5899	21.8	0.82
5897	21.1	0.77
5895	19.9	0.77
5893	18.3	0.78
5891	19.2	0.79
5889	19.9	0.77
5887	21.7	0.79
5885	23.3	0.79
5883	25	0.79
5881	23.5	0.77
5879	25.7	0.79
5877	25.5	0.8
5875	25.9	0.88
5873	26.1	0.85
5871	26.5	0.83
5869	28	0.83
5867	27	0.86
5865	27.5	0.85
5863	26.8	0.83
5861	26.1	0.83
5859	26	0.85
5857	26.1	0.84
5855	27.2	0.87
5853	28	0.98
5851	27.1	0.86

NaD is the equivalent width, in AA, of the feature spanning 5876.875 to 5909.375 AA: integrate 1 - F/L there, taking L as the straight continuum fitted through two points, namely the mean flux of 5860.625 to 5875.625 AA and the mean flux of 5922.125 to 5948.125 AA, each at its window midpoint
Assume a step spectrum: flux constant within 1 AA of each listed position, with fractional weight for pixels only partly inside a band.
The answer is 4.98 AA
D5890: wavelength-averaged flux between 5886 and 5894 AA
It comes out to 19.8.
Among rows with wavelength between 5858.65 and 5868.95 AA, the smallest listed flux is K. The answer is 26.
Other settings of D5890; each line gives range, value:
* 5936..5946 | 26.7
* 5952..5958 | 26.7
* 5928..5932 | 26.4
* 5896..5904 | 22.3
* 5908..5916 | 26.6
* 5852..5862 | 26.7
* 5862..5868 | 27.1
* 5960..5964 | 27.4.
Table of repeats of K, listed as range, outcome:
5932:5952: 25.6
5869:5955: 18.3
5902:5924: 23.6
